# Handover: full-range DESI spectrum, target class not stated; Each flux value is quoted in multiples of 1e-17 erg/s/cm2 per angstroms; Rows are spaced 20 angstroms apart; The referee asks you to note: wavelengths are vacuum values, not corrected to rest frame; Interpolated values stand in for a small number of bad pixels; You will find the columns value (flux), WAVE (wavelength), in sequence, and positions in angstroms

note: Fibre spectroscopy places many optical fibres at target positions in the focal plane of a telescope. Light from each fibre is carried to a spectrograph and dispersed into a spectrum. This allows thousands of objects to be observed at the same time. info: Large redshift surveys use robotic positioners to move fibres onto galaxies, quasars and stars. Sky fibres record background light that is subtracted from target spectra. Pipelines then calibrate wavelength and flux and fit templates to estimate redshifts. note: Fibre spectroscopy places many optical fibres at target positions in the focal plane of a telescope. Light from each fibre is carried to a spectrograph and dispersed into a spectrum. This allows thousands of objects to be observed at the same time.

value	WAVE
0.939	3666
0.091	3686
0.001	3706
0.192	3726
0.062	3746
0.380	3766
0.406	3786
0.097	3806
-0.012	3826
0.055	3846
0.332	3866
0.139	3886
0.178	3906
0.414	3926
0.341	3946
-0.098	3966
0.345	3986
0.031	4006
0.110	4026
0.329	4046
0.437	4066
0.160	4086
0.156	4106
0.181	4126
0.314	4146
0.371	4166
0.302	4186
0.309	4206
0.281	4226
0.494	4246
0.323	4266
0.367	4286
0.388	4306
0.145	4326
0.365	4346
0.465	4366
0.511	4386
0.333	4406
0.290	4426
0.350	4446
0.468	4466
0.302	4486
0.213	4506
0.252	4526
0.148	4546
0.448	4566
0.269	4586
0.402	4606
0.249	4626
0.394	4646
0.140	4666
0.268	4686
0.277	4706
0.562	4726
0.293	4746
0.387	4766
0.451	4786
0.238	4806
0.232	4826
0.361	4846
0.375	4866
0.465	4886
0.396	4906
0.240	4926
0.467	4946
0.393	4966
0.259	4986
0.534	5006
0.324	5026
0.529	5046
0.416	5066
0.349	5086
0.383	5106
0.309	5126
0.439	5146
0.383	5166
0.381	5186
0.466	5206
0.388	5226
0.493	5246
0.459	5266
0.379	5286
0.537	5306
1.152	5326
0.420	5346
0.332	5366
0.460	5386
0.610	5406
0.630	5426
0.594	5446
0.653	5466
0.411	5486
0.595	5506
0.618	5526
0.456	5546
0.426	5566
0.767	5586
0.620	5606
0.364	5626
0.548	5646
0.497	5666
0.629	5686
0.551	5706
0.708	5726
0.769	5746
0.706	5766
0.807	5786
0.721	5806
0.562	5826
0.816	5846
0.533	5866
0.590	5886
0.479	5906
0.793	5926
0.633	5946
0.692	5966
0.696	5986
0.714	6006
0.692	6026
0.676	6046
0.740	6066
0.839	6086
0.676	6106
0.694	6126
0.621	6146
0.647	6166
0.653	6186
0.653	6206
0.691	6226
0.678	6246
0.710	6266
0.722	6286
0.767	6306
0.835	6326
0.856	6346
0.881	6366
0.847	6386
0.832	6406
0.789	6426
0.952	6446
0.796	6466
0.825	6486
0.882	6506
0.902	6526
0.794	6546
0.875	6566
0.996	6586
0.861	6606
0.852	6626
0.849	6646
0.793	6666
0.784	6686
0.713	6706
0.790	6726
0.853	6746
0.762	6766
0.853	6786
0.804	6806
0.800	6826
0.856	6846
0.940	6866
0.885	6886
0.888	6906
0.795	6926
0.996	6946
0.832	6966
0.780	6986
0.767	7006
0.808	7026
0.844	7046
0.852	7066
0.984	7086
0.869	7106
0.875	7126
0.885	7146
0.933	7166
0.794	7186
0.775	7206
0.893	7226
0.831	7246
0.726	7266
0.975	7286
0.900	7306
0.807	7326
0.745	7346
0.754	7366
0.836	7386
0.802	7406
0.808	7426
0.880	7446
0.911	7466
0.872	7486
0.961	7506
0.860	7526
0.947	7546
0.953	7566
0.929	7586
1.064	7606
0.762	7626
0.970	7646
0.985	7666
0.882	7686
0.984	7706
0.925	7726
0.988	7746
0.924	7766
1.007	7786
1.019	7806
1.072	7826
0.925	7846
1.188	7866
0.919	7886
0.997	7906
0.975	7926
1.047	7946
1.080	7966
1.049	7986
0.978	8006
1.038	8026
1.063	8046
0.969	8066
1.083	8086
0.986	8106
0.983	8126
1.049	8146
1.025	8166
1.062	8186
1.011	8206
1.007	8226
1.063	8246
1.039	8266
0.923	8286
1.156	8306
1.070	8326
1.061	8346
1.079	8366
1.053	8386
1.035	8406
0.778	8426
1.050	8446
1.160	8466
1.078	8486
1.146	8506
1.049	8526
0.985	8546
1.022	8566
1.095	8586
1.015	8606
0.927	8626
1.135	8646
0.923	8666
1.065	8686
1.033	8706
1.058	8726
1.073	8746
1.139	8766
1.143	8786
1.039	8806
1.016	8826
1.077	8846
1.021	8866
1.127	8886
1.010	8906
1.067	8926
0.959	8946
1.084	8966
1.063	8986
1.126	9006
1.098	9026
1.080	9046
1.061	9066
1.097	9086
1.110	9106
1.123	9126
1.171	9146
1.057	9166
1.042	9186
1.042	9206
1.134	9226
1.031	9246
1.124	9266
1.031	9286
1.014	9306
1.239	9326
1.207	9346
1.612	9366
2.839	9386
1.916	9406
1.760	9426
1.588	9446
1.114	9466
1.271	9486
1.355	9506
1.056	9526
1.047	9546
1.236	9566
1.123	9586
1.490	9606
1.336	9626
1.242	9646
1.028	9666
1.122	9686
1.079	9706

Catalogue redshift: 0.430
